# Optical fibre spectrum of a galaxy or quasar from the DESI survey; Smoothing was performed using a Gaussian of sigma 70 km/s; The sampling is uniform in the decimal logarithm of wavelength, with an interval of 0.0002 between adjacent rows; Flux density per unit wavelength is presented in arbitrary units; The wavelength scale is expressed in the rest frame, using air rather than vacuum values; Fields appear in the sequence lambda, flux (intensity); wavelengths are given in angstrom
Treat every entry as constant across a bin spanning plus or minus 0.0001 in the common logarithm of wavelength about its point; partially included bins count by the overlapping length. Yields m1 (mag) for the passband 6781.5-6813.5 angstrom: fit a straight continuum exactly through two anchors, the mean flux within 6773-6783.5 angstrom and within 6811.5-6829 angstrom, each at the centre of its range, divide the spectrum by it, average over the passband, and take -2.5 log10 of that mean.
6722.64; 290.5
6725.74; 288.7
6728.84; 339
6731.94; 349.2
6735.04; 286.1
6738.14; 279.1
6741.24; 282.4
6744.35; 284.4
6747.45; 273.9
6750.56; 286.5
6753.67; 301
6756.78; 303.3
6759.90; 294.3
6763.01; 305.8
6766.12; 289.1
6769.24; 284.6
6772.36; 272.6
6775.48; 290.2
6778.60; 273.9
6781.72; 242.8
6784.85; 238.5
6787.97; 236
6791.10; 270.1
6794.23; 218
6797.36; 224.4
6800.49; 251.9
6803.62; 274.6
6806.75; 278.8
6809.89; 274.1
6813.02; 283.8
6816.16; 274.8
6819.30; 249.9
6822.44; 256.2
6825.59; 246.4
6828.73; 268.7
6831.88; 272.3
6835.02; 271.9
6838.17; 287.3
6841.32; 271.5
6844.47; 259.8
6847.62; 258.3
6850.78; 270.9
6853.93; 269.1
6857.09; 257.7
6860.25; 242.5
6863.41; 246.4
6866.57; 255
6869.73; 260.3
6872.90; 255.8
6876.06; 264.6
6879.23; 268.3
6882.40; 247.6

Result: 0.05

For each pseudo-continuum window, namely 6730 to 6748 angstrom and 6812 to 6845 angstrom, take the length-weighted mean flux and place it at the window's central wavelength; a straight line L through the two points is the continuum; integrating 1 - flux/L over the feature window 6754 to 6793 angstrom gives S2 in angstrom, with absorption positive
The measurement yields 1.2 angstrom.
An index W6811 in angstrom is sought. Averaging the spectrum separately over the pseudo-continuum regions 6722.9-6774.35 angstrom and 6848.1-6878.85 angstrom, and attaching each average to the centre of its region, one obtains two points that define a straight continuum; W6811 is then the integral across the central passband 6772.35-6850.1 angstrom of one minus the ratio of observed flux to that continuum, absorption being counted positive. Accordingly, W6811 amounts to 3.7 angstrom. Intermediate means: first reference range 295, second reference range 258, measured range 262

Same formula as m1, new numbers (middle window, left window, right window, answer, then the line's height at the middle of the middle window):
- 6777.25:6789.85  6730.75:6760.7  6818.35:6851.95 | 0.14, 281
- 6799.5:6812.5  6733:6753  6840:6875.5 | -0.01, 271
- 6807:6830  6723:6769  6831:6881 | 0.04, 275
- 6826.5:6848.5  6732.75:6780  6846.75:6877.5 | -0.02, 265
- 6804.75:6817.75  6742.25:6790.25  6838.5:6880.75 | -0.03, 270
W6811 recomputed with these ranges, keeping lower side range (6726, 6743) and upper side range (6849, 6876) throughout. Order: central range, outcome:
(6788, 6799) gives 1.8 angstrom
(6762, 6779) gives 0.3 angstrom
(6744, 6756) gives 0.5 angstrom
